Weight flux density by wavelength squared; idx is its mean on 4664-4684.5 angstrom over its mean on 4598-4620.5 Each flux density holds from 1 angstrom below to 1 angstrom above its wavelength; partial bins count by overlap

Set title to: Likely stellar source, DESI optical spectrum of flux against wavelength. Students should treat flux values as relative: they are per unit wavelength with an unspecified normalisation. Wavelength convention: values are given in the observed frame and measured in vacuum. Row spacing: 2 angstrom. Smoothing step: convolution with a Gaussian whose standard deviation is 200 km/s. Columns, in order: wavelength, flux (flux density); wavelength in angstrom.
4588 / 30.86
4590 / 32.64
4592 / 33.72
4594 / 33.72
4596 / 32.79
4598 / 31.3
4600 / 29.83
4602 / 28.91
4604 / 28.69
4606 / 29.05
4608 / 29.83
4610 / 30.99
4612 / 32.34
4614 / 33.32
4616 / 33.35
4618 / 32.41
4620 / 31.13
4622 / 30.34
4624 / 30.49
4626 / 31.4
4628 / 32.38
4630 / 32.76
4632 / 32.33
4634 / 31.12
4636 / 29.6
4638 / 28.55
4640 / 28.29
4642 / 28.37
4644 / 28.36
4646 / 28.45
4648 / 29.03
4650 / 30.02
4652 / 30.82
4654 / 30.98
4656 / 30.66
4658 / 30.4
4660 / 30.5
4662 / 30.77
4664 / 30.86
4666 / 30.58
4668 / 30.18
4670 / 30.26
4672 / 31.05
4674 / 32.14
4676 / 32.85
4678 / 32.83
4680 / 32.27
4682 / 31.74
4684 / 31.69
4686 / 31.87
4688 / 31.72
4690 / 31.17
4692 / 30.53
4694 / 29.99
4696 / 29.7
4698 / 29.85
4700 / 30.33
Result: 1.05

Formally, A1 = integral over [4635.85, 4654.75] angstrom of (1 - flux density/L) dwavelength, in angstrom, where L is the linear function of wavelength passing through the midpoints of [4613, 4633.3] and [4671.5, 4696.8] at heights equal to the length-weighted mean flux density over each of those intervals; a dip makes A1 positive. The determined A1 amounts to 1.5 angstrom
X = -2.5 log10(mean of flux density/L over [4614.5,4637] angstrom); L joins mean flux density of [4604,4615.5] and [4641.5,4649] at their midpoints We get -0.06 mag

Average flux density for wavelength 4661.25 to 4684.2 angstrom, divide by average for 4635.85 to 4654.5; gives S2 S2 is 1.08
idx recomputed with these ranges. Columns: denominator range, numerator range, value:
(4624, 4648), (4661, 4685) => 1.06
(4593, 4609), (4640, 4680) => 1.02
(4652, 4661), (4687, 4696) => 1.02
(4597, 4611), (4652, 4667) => 1.05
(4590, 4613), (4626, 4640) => 1.01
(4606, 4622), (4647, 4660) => 0.98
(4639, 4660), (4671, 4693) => 1.09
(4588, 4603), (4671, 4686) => 1.05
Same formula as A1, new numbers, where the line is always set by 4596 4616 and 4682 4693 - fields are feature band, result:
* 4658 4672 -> 0.31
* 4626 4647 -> 0.61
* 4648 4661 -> 0.29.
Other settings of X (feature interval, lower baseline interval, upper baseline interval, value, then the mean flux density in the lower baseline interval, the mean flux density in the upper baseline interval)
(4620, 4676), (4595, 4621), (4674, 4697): 0.03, 31.1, 31.5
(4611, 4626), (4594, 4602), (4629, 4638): -0.02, 31.3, 31.1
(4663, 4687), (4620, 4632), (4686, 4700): -0.02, 31.5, 30.6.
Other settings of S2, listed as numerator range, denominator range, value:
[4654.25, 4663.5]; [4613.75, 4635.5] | 0.96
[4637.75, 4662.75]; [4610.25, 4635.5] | 0.93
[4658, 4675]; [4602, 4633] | 0.98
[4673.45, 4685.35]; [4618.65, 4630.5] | 1.03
